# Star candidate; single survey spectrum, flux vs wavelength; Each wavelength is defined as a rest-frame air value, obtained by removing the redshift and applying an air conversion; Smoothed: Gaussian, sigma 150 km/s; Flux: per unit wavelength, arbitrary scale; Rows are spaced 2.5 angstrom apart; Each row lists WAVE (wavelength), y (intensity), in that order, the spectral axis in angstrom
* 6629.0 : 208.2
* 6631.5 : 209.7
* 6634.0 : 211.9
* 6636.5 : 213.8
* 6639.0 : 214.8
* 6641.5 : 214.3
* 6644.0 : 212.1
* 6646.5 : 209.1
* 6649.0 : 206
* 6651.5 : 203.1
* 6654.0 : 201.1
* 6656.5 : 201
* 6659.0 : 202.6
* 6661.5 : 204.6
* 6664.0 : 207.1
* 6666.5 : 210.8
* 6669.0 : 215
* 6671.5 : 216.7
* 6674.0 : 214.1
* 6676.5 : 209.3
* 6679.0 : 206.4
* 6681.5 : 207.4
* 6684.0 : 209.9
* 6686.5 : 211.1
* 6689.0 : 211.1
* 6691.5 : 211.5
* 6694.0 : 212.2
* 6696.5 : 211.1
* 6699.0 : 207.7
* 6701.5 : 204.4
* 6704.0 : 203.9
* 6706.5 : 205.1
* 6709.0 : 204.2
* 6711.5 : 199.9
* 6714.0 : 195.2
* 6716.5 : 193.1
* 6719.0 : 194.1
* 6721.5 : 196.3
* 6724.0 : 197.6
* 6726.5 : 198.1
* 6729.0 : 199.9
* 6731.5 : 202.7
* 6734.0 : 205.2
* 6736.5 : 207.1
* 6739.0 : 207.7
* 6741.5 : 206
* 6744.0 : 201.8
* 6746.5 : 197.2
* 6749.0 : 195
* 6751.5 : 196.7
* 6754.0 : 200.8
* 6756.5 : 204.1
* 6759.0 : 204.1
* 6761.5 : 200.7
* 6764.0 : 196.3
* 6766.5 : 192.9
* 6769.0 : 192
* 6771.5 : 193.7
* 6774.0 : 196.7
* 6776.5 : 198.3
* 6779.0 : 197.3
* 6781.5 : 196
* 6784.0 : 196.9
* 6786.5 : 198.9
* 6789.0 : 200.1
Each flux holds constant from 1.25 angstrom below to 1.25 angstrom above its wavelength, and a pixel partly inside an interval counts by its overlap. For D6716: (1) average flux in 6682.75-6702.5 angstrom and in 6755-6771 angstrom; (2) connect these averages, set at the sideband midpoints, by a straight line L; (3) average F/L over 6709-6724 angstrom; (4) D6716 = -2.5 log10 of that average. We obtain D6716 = 0.05 mag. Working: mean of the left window 210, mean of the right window 198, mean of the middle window 197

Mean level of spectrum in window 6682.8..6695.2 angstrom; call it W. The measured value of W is 211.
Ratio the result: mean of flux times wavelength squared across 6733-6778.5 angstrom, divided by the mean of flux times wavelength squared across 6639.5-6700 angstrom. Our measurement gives 1.0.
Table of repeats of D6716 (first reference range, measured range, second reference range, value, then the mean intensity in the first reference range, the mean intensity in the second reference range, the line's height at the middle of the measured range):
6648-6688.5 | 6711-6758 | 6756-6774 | 0.004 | 208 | 197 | 201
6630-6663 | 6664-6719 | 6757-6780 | -0.017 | 208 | 197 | 204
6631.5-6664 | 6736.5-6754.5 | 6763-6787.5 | -0.014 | 208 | 196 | 199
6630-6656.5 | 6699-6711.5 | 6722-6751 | -0.001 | 209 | 201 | 204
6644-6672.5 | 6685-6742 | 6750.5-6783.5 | -0.007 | 207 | 198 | 202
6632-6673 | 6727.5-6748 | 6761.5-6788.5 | -0.017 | 209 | 196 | 200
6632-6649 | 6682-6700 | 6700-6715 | -0.031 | 212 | 202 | 205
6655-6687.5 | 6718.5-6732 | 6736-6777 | 0.026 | 209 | 199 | 203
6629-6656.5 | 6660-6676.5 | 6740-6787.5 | -0.022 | 209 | 198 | 207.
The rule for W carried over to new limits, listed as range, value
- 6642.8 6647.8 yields 211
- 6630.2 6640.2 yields 213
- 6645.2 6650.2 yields 208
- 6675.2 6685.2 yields 208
